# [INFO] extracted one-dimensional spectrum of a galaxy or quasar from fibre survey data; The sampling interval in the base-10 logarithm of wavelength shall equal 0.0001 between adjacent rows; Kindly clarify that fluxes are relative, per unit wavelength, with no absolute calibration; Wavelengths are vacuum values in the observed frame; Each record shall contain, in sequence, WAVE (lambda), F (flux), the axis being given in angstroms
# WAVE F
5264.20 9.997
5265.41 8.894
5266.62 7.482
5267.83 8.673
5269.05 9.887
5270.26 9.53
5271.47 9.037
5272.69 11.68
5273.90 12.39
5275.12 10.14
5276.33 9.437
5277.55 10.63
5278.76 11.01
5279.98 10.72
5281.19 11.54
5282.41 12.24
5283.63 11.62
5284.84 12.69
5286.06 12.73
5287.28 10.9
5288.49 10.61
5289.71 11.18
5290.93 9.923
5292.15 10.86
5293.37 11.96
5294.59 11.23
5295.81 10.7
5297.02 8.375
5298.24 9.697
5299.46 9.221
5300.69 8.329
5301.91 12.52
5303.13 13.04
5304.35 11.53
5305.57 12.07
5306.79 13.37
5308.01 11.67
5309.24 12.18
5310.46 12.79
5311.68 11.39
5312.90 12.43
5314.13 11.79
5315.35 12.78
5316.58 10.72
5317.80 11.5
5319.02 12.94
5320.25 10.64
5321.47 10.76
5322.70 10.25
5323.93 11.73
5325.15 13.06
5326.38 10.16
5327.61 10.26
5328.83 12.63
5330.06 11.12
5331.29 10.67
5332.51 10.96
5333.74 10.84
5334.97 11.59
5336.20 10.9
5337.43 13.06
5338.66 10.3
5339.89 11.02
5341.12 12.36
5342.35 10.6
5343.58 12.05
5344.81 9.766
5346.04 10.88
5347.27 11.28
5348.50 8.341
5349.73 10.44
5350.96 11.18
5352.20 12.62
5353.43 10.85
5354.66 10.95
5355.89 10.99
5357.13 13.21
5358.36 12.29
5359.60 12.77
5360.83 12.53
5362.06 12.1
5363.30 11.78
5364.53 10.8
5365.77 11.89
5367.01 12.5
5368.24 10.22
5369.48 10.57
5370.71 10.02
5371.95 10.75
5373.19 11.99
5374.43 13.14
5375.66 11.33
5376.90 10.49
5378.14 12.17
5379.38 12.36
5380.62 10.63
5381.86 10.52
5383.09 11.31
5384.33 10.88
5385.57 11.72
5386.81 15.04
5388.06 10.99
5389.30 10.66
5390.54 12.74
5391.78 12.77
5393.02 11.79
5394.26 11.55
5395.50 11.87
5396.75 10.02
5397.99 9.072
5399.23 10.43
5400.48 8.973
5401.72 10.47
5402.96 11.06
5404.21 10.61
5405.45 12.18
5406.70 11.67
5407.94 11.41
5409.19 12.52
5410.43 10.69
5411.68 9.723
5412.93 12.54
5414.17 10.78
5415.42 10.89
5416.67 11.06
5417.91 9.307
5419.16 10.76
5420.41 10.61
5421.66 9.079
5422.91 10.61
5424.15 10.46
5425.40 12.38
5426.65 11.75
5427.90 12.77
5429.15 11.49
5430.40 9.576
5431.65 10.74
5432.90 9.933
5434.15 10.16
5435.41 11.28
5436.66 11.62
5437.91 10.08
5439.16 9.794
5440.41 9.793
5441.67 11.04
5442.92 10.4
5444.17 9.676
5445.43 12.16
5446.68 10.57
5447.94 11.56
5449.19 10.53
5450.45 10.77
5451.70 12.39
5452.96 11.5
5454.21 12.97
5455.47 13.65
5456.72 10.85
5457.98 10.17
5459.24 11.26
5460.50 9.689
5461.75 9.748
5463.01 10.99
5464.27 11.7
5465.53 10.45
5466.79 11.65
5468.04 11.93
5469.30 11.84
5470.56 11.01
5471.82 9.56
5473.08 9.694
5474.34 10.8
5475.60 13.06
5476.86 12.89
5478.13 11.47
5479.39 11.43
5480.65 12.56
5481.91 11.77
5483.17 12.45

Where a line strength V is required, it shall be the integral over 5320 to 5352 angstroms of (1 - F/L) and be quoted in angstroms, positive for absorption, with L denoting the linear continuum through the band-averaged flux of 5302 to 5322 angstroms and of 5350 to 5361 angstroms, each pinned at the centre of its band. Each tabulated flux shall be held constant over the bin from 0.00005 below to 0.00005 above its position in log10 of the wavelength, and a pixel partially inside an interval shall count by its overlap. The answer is 2.3 angstroms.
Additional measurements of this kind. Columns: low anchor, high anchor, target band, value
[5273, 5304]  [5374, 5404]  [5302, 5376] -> -2.51 angstroms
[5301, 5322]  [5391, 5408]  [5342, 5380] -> 0.09 angstroms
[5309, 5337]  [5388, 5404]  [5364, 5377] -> -0.17 angstroms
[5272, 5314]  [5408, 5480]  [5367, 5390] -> -0.60 angstroms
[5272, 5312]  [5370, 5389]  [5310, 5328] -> -0.38 angstroms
